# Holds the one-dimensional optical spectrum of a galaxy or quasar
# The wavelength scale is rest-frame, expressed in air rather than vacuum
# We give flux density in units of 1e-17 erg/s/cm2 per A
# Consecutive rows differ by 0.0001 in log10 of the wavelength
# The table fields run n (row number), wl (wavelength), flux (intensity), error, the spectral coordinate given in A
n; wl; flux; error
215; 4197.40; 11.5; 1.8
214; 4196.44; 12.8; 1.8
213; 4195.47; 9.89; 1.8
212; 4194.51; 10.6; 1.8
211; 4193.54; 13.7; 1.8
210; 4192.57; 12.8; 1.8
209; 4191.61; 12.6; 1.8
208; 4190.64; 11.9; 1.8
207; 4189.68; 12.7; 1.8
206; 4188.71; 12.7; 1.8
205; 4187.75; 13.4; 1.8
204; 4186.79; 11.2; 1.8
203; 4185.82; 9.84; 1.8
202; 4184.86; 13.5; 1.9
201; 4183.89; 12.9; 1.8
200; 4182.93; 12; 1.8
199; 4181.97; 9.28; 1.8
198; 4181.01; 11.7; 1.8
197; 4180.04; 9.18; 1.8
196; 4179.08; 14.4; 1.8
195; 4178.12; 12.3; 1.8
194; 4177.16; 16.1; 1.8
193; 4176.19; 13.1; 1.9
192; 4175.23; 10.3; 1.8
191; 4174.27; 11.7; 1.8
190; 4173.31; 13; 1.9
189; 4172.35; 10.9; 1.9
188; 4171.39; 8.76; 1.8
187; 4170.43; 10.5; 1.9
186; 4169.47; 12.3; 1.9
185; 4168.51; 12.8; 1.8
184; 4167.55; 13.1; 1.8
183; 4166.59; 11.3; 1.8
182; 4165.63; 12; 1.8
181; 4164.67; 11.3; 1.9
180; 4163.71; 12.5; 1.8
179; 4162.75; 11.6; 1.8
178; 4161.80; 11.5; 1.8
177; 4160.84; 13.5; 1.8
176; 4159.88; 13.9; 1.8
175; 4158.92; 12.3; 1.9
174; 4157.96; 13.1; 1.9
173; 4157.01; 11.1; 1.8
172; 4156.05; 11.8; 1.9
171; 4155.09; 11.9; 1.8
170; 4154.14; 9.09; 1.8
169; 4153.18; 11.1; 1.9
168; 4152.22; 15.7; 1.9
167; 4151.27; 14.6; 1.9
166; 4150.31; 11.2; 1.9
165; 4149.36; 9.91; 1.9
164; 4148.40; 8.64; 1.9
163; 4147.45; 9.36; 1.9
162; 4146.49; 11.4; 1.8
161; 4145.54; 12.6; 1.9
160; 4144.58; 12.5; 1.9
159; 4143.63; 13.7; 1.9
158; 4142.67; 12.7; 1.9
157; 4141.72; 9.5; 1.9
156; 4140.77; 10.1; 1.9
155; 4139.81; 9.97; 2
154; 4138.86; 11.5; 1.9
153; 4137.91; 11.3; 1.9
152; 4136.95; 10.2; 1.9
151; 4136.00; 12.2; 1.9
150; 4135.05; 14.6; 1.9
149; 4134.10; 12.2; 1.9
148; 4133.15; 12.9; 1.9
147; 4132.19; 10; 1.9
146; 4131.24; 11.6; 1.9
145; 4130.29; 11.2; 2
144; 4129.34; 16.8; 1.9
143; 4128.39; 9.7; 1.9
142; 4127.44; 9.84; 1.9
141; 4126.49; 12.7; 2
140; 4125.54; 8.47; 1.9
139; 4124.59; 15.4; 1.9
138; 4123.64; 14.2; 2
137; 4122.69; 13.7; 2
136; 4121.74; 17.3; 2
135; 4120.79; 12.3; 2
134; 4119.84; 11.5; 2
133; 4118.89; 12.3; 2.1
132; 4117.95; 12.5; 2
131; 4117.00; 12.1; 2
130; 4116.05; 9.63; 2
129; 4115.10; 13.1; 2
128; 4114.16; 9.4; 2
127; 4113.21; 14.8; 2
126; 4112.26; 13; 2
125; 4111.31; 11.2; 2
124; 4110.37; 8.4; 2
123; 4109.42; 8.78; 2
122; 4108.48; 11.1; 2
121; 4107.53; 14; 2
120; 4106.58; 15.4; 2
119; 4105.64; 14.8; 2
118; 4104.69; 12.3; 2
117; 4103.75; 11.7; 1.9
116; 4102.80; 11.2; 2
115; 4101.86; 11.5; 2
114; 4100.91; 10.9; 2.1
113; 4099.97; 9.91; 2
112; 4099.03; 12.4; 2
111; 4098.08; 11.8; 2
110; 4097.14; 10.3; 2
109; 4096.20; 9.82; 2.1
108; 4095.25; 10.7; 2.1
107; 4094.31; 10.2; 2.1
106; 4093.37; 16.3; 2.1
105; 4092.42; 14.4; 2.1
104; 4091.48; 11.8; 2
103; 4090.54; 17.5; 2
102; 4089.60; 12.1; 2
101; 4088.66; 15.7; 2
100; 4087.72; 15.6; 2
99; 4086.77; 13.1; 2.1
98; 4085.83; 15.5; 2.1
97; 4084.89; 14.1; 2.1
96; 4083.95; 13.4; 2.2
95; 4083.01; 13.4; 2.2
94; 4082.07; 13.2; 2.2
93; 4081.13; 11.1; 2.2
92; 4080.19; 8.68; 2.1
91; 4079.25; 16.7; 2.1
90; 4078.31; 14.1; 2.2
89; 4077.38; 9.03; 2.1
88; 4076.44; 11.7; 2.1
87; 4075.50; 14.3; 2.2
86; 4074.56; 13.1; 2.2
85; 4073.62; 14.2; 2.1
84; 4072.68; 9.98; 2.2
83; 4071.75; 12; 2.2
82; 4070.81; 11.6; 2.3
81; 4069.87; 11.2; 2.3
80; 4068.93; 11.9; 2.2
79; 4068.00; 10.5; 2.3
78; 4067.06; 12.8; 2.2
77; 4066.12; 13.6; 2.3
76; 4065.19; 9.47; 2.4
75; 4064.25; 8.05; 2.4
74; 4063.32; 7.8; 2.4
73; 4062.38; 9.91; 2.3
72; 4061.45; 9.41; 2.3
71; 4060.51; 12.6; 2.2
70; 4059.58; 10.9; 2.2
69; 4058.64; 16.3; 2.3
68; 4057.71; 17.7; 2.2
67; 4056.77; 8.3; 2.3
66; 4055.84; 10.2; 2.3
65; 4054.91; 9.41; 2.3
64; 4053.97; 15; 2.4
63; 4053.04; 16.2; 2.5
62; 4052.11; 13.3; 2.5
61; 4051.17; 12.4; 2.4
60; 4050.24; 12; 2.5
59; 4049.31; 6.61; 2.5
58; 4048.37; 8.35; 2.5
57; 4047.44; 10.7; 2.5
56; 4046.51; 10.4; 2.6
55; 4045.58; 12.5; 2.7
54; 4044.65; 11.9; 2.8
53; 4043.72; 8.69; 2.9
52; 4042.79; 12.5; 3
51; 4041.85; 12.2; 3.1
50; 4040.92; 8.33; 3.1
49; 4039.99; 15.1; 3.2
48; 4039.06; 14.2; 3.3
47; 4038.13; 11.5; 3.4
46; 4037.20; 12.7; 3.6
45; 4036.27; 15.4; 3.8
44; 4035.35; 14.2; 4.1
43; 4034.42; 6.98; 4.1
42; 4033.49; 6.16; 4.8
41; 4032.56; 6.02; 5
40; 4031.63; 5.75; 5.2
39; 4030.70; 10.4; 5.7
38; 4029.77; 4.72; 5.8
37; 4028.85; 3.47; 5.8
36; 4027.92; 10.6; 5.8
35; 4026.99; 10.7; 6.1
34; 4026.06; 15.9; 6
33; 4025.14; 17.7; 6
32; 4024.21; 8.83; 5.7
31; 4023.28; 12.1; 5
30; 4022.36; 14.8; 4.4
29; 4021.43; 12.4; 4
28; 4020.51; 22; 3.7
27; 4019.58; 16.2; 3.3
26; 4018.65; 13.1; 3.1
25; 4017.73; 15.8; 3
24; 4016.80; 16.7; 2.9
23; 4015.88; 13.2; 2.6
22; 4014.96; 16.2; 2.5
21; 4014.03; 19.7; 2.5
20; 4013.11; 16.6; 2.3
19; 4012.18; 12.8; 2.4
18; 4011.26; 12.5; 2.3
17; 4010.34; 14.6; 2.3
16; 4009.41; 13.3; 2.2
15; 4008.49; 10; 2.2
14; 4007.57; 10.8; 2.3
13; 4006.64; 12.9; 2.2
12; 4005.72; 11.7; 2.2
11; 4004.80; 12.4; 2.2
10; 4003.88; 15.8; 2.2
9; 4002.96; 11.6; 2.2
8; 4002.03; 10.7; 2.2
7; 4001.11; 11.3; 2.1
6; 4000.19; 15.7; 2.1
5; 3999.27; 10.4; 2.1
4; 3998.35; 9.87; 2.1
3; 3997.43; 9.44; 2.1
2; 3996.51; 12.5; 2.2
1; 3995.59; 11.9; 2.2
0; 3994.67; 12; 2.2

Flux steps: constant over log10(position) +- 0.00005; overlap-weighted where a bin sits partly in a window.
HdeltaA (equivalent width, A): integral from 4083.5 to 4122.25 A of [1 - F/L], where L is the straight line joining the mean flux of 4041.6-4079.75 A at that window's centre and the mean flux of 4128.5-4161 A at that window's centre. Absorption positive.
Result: -2.5 A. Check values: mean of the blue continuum 11.7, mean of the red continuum 11.8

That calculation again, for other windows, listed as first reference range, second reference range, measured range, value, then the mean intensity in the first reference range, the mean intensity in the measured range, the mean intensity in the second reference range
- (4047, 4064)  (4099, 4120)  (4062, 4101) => -2.1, 11.5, 12.3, 11.8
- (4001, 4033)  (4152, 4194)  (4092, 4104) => 0.7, 12.7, 11.6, 12.1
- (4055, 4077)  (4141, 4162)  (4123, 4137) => -0.5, 11.6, 12.2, 11.9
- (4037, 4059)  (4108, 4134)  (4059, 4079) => 0.8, 11.9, 11.4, 12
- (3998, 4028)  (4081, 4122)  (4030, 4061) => 4.5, 13.7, 11.3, 12.5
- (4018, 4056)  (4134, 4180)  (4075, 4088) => -1.6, 11.5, 13.1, 11.9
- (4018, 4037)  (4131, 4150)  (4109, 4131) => -1.5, 11.4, 12.1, 11.3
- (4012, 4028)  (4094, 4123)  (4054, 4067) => 2.2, 14.9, 11.2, 11.9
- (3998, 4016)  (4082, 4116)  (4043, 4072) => 3.3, 13.1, 11.4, 12.5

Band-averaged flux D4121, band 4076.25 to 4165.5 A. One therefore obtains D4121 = 12.2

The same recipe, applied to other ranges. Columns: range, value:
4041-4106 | 12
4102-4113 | 12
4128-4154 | 11.7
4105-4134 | 12.3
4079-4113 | 12.5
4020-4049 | 11.2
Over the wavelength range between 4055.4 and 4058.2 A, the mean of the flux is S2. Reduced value 12.1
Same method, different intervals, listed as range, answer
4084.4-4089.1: 14.8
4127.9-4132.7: 11.8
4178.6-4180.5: 11.8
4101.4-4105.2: 11.7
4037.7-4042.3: 12.3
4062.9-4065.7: 8.56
